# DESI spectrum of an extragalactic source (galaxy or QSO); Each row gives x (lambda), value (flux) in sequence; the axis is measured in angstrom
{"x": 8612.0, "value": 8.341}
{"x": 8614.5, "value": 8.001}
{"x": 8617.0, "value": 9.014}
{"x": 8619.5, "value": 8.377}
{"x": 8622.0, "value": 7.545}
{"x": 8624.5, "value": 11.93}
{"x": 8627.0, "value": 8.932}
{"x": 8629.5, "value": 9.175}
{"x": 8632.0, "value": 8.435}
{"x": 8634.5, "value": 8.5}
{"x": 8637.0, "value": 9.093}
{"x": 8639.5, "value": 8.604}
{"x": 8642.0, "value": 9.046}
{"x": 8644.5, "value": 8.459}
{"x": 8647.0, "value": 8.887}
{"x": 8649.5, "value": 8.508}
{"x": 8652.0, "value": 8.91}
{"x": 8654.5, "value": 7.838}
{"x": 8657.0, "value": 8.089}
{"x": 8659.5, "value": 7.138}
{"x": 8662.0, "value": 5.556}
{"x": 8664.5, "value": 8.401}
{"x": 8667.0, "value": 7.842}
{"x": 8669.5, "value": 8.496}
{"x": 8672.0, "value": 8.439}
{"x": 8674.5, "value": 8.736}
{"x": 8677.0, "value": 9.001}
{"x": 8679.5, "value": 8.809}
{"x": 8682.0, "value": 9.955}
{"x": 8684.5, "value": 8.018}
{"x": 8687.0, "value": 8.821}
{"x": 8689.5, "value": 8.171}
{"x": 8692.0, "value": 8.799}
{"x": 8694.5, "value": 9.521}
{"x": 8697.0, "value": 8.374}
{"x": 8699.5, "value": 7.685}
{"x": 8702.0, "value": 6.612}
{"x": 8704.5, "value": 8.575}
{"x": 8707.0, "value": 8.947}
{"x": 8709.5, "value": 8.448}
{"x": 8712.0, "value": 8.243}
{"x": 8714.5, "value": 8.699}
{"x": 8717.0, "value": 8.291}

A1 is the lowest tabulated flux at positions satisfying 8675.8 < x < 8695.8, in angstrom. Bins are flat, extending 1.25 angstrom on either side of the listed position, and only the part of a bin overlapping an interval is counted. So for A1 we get 8.018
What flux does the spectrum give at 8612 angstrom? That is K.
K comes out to 8.341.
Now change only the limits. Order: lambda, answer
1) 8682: 9.955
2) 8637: 9.093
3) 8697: 8.374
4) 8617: 9.014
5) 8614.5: 8.001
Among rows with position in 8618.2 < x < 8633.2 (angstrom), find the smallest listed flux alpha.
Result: 7.545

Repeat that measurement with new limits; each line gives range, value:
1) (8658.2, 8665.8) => 5.556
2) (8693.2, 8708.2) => 6.612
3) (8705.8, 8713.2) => 8.243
